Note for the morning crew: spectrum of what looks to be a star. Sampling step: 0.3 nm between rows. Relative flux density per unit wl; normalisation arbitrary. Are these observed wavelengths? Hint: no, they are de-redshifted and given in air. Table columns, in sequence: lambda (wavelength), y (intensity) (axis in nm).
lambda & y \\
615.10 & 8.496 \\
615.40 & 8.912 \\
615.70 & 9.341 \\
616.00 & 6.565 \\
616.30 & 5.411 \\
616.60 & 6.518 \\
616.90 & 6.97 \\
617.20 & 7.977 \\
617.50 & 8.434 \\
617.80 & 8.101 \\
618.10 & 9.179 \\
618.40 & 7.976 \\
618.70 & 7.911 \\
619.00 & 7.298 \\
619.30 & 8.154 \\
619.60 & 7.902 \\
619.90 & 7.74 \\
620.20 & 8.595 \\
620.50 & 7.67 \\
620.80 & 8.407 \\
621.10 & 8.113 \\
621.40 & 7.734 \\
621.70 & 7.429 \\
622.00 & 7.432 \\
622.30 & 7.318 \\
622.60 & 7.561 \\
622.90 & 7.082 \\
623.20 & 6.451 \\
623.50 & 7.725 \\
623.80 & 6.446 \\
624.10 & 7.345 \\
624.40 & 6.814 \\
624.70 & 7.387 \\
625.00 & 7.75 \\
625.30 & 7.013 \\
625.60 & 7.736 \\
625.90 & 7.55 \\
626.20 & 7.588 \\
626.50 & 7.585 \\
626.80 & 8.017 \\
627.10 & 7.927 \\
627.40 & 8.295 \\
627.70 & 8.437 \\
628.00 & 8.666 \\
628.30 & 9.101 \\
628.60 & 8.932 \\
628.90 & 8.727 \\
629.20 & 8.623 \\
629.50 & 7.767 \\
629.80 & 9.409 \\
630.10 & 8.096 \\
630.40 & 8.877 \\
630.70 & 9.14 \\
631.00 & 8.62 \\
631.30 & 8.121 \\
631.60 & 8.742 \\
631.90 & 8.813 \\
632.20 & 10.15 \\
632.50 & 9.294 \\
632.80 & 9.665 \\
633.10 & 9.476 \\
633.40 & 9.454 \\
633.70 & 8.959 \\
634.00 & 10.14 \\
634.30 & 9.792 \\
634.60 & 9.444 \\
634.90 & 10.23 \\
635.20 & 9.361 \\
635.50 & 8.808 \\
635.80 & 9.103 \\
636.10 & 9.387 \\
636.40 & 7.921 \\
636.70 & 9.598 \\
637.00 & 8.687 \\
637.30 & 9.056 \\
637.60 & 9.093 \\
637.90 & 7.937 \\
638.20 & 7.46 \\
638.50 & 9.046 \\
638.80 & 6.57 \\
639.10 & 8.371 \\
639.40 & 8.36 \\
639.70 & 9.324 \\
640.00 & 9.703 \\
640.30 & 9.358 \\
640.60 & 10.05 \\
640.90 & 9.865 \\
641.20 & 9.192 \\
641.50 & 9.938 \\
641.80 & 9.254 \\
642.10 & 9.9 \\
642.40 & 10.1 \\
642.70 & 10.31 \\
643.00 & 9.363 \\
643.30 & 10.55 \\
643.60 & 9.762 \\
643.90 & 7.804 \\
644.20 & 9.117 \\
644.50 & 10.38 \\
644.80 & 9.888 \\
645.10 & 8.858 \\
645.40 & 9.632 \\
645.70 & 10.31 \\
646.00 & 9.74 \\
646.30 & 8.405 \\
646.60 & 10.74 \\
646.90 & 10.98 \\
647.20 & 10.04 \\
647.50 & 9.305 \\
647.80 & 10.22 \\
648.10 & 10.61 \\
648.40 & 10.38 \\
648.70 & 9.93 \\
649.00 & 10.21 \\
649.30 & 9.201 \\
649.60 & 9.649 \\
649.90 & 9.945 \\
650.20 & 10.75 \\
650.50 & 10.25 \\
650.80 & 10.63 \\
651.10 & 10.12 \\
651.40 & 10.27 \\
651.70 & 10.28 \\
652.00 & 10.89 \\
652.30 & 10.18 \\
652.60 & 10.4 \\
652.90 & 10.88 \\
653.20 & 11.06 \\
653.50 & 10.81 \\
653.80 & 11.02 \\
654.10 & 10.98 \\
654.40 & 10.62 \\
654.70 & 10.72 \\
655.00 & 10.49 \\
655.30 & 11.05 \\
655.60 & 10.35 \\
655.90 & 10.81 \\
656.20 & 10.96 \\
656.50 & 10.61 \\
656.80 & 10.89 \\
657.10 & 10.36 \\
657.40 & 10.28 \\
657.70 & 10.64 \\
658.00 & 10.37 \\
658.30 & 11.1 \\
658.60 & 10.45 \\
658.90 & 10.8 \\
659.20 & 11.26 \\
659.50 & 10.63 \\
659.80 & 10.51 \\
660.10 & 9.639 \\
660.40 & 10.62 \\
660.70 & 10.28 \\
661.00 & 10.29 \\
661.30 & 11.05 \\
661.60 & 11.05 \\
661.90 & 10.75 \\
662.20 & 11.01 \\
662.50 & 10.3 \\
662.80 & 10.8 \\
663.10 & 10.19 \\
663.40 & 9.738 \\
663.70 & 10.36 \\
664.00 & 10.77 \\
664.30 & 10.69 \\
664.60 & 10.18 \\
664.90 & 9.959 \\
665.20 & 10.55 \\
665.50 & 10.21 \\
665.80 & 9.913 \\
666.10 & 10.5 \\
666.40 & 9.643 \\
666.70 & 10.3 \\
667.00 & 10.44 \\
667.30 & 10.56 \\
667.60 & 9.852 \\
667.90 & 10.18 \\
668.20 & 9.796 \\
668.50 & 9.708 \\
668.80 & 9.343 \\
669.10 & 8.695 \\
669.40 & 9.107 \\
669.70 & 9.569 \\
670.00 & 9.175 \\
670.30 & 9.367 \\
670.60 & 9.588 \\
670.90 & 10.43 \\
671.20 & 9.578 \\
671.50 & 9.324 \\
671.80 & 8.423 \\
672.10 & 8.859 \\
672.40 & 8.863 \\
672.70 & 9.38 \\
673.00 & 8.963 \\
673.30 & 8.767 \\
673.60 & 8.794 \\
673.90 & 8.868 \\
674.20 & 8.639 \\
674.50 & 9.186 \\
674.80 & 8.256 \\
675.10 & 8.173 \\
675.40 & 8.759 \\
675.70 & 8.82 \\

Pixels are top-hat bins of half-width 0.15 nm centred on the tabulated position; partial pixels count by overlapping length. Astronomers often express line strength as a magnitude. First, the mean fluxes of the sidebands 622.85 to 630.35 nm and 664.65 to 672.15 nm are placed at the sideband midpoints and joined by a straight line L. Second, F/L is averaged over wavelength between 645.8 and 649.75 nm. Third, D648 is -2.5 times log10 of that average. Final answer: -0.13 mag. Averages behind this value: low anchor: 7.88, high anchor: 9.74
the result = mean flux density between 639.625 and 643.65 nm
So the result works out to 9.77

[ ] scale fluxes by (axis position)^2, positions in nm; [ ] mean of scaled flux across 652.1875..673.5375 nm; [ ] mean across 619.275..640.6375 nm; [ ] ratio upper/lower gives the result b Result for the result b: 1.3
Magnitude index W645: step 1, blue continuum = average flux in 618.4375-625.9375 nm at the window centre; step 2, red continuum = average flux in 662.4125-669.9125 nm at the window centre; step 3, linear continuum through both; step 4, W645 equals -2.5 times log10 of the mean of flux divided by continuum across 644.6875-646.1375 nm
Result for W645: -0.10 mag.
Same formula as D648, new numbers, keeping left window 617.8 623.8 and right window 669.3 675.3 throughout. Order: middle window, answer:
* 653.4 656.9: -0.24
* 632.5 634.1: -0.18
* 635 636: -0.13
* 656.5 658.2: -0.21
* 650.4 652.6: -0.21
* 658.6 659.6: -0.24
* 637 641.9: -0.09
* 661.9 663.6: -0.18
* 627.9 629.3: -0.11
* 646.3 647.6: -0.20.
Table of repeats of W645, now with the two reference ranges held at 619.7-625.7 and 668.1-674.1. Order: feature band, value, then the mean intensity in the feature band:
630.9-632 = -0.10 mag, 8.56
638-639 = 0.04 mag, 7.74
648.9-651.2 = -0.19 mag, 10.1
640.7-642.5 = -0.19 mag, 9.71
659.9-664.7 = -0.18 mag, 10.5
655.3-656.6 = -0.23 mag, 10.7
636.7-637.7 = -0.13 mag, 9.04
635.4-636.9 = -0.13 mag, 8.96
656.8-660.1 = -0.21 mag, 10.6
